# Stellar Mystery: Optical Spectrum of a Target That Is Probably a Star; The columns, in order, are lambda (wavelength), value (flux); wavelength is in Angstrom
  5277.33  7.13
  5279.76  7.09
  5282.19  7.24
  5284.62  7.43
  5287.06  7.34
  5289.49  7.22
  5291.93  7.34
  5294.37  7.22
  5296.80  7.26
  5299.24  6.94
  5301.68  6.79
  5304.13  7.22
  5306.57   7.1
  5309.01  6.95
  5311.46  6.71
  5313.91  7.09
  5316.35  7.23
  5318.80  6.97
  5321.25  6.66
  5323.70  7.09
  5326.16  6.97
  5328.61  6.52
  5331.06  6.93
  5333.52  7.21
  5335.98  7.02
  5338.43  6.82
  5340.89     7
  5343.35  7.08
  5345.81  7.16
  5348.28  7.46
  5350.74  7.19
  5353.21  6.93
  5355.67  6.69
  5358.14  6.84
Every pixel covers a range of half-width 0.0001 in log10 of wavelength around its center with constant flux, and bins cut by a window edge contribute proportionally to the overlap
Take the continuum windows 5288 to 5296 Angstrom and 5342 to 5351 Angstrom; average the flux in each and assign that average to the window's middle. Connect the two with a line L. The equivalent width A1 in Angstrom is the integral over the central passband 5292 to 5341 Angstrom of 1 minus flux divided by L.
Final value 1.7 Angstrom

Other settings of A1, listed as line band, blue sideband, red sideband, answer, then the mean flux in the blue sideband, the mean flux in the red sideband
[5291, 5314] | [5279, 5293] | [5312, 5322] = 0.2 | 7.28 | 6.99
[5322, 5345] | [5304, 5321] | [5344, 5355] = 0.4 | 7.01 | 7.15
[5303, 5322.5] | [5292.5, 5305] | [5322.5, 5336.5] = 0.1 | 7.09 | 6.95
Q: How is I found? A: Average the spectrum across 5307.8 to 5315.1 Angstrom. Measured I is 6.91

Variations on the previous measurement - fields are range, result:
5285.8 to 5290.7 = 7.28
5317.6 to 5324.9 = 6.91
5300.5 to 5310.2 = 7.02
